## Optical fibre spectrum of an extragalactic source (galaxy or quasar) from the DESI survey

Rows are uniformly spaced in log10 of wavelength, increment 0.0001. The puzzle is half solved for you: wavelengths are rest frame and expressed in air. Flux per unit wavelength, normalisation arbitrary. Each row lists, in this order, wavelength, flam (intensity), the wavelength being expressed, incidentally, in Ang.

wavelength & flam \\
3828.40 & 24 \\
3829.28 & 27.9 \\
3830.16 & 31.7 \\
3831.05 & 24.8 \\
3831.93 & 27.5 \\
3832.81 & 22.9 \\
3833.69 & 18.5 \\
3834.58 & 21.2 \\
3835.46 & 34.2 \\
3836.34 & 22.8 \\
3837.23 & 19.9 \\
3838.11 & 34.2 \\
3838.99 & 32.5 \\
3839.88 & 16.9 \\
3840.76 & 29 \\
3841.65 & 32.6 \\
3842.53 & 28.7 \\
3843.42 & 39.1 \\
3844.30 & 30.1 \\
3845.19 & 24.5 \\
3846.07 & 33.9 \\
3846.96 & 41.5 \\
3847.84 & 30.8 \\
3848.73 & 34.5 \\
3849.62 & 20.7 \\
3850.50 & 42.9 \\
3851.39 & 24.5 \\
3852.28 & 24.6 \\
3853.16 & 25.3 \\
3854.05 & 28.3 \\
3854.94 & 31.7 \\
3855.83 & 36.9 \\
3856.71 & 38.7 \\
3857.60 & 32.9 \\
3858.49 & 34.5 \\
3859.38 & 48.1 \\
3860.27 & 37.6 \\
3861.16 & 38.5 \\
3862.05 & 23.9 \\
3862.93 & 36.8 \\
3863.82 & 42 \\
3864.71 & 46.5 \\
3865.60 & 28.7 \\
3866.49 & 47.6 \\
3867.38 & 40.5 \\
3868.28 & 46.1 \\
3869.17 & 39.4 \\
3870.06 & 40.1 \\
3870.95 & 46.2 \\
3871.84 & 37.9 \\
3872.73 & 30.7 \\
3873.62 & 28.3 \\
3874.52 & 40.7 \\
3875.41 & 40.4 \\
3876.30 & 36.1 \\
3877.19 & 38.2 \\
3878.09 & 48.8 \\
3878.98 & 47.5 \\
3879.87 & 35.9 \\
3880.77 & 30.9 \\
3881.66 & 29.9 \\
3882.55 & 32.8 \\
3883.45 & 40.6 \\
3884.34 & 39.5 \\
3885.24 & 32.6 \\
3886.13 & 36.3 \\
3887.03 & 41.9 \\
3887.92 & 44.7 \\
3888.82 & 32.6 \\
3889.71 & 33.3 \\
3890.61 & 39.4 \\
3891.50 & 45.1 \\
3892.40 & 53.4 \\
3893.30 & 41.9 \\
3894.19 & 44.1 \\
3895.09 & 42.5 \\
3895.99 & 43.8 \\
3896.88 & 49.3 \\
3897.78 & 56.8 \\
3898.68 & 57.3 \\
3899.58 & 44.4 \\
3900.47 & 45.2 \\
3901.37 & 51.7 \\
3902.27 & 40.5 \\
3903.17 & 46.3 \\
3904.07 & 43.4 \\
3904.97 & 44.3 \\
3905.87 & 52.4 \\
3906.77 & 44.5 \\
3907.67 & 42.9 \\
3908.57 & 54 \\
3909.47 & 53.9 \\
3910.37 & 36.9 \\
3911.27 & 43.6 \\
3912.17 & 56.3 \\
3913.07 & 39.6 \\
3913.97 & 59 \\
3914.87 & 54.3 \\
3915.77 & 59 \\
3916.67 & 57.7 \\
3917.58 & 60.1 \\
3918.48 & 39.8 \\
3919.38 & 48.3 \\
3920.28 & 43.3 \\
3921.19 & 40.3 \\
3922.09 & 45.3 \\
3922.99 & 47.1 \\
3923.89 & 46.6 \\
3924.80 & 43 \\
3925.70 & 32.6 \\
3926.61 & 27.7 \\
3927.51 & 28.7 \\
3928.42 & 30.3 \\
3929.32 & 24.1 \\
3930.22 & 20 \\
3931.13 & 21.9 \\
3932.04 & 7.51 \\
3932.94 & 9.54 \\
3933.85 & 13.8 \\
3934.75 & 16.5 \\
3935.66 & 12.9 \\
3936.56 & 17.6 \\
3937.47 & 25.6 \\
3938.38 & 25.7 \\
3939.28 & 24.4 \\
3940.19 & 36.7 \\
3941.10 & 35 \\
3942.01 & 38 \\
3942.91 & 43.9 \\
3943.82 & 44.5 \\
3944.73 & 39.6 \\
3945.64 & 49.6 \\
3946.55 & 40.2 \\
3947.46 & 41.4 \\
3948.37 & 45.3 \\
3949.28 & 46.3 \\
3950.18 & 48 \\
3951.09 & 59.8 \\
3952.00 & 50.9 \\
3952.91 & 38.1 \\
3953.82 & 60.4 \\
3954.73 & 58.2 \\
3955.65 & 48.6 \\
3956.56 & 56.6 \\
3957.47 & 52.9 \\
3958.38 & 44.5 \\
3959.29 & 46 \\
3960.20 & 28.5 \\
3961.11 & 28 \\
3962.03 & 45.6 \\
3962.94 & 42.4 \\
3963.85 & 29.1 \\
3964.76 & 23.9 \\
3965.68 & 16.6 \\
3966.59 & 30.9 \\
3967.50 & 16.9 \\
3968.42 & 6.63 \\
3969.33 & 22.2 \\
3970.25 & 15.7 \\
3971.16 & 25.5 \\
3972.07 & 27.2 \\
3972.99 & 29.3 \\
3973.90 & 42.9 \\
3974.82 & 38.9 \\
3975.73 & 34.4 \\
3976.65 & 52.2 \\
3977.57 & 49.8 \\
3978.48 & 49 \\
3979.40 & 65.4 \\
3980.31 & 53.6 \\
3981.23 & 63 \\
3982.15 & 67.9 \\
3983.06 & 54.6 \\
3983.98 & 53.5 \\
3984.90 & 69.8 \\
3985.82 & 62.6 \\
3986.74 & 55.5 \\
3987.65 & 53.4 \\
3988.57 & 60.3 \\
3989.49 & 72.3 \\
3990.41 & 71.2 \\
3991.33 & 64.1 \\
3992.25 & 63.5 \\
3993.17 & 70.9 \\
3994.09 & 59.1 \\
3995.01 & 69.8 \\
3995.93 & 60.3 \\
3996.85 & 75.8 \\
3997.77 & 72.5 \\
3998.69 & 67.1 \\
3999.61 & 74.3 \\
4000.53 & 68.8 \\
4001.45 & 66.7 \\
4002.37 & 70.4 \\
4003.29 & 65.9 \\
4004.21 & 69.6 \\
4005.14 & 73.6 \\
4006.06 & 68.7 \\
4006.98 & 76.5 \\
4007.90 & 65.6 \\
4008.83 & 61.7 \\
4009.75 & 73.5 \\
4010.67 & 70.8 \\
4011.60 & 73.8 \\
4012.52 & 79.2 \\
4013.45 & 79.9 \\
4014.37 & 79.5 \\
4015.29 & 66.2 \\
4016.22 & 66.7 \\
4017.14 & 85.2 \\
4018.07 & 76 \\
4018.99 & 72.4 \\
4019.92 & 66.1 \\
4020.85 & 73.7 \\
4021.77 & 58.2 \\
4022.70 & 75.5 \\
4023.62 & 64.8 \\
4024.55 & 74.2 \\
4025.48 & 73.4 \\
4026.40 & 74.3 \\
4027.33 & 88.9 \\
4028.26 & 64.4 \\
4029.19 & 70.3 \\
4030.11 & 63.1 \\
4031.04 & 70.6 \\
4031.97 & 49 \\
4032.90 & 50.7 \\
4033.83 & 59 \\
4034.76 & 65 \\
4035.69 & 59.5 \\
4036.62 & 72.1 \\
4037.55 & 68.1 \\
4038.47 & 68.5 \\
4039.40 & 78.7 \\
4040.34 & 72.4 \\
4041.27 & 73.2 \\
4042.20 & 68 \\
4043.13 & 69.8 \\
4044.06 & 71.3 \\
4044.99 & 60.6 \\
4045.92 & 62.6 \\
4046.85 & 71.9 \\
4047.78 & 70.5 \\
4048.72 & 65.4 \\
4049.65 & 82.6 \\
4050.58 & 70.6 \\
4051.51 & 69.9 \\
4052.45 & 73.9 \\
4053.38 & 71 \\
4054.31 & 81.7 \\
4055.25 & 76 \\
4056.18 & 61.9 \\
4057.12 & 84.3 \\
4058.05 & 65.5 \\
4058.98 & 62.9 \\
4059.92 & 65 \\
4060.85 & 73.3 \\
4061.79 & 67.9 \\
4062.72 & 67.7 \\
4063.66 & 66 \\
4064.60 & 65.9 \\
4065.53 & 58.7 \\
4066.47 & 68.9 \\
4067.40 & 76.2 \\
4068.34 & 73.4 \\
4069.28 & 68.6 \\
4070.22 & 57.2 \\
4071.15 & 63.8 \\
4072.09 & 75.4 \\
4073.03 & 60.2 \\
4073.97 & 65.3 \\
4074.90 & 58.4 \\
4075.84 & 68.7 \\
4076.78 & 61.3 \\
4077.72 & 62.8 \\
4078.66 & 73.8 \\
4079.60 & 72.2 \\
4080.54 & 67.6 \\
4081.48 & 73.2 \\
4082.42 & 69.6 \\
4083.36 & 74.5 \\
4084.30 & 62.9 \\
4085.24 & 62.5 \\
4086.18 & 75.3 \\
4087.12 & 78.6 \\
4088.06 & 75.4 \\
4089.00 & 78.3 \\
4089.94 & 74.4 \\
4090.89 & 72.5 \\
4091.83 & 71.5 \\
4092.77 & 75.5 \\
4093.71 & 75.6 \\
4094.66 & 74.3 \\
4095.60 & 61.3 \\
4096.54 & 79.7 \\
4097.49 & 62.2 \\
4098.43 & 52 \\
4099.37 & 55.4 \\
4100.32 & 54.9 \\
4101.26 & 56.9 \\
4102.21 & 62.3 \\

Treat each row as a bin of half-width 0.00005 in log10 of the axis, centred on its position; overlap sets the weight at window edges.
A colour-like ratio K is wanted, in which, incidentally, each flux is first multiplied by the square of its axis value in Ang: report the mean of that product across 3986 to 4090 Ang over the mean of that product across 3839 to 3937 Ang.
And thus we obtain 1.96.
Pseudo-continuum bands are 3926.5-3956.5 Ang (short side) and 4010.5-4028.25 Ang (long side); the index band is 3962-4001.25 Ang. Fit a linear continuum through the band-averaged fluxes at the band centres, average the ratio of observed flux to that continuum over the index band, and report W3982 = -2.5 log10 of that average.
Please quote 0.12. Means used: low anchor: 34.7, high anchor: 73.4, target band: 50.2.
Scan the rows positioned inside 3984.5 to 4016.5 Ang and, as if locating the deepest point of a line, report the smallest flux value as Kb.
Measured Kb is 53.4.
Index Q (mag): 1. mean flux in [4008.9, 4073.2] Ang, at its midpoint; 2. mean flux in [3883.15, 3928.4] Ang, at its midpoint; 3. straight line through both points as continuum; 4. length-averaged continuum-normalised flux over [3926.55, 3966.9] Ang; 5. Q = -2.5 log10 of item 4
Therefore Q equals 0.44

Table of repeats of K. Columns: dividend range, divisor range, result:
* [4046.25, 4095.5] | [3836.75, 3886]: 2.22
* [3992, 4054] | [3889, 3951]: 1.82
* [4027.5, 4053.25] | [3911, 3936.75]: 1.99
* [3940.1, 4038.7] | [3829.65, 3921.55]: 1.54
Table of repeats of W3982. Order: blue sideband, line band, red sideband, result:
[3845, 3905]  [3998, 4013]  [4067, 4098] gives -0.206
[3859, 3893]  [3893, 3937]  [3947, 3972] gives -0.053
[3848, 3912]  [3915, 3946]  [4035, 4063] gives 0.384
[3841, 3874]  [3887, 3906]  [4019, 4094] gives -0.086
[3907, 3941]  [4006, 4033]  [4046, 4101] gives -0.232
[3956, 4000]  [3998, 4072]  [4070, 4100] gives -0.181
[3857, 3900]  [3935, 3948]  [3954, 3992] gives 0.272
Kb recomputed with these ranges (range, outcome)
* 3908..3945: 7.51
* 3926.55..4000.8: 6.63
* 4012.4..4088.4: 49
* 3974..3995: 34.4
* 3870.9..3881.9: 28.3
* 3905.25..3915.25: 36.9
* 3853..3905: 23.9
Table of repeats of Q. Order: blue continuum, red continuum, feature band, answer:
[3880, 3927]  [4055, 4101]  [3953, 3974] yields 0.45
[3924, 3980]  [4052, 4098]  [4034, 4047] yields -0.14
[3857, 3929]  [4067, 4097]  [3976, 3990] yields -0.06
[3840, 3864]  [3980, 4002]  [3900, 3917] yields -0.07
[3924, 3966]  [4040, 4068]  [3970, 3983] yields 0.02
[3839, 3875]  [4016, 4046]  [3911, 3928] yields 0.02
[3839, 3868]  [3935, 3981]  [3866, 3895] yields -0.14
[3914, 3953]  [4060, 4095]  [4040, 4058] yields -0.14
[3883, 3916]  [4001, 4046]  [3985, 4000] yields -0.04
